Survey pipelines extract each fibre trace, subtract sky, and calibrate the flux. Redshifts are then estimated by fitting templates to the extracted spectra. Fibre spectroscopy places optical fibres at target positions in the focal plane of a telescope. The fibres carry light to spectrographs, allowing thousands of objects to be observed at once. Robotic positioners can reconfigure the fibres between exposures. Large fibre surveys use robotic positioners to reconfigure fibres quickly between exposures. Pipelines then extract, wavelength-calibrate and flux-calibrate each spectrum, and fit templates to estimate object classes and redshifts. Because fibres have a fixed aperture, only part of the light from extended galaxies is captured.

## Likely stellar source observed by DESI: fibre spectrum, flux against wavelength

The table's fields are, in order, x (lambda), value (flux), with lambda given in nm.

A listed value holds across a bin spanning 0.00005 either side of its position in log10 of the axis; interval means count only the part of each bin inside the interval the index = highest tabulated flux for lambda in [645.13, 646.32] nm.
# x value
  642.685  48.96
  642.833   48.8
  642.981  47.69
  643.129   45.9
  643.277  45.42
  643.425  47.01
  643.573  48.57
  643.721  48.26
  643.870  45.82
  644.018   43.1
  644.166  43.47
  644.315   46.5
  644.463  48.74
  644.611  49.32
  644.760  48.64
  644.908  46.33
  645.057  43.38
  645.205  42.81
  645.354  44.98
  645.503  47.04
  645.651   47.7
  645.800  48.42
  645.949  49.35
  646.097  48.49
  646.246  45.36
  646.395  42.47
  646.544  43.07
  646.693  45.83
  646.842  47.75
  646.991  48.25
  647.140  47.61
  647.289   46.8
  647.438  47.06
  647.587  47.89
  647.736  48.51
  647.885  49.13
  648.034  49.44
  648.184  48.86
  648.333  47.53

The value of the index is 49.35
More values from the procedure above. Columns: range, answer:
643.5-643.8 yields 48.57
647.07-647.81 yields 48.51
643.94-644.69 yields 49.32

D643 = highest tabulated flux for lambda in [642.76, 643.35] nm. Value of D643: 48.8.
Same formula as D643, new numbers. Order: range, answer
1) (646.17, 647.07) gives 48.25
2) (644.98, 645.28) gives 43.38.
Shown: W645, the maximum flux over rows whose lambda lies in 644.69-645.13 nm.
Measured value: 48.64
